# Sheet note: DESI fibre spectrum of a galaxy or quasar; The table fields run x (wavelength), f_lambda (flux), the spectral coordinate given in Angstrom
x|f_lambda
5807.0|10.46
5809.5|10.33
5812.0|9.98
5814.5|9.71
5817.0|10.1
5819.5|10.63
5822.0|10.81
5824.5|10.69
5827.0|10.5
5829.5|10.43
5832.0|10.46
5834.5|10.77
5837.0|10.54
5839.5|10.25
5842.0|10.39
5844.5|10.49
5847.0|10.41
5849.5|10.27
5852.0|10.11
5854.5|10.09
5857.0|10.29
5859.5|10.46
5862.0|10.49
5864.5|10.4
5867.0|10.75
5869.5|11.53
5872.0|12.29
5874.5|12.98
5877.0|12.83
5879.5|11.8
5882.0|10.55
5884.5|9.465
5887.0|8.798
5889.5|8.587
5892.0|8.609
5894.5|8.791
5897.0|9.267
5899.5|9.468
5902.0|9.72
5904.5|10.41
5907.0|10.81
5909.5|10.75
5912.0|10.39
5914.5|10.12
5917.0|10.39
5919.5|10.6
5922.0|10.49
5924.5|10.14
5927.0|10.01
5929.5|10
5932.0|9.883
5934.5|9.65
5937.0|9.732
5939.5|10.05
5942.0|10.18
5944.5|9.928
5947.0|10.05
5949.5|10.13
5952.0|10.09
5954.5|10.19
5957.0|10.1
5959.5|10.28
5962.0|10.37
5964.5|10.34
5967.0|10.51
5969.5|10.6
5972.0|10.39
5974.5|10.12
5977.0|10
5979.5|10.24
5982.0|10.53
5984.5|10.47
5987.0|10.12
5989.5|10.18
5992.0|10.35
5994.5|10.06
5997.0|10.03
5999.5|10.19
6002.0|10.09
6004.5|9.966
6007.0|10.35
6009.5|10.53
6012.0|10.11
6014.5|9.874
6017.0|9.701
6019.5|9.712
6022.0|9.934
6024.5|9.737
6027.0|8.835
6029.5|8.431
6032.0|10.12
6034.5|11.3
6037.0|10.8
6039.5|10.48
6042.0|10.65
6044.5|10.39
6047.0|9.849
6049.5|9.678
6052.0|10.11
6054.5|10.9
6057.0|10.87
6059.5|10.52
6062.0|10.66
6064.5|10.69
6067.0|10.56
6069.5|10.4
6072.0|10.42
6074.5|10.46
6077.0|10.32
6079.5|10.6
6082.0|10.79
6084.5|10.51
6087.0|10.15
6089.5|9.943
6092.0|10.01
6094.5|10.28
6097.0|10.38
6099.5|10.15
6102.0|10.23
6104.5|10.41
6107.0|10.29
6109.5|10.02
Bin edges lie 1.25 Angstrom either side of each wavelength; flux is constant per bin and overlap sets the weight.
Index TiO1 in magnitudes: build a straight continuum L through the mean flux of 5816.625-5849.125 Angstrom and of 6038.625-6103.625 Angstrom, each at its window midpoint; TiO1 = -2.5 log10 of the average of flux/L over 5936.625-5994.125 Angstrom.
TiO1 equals 0.02 mag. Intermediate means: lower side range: 10.5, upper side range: 10.4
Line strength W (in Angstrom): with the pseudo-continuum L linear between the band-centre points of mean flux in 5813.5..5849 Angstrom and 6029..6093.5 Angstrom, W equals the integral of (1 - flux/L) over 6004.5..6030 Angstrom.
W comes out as 1.5 Angstrom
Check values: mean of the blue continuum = 10.4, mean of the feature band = 9.77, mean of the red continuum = 10.4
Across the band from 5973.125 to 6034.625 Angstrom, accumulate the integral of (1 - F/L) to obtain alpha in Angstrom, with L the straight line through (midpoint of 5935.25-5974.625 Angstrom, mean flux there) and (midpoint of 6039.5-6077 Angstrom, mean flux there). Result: 1.7 Angstrom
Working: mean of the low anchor 10.2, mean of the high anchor 10.4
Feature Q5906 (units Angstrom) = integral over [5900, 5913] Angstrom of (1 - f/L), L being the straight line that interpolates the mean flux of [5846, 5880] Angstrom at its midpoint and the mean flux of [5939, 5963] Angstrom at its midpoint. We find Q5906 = 0.3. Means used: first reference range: 11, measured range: 10.4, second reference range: 10.1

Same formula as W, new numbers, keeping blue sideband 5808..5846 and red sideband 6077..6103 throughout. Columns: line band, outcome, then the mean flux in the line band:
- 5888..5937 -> 2.3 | 9.89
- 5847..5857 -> 0.2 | 10.2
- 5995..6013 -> 0.3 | 10.2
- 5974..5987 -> 0.1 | 10.3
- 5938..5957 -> 0.5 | 10.1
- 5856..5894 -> -0.9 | 10.6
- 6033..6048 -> -0.4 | 10.6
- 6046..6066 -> -0.2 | 10.4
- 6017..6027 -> 0.6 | 9.66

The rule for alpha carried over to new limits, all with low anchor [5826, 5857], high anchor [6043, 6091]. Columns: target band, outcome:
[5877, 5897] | 1.3 Angstrom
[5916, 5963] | 1.3 Angstrom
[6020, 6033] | 1.2 Angstrom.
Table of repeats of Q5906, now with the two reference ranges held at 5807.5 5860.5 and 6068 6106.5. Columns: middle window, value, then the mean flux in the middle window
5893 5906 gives 1.03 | 9.54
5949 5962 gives 0.22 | 10.2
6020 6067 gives 0.55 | 10.2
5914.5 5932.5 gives 0.23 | 10.2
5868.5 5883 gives -2.33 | 12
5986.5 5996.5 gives 0.17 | 10.2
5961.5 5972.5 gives -0.10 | 10.5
